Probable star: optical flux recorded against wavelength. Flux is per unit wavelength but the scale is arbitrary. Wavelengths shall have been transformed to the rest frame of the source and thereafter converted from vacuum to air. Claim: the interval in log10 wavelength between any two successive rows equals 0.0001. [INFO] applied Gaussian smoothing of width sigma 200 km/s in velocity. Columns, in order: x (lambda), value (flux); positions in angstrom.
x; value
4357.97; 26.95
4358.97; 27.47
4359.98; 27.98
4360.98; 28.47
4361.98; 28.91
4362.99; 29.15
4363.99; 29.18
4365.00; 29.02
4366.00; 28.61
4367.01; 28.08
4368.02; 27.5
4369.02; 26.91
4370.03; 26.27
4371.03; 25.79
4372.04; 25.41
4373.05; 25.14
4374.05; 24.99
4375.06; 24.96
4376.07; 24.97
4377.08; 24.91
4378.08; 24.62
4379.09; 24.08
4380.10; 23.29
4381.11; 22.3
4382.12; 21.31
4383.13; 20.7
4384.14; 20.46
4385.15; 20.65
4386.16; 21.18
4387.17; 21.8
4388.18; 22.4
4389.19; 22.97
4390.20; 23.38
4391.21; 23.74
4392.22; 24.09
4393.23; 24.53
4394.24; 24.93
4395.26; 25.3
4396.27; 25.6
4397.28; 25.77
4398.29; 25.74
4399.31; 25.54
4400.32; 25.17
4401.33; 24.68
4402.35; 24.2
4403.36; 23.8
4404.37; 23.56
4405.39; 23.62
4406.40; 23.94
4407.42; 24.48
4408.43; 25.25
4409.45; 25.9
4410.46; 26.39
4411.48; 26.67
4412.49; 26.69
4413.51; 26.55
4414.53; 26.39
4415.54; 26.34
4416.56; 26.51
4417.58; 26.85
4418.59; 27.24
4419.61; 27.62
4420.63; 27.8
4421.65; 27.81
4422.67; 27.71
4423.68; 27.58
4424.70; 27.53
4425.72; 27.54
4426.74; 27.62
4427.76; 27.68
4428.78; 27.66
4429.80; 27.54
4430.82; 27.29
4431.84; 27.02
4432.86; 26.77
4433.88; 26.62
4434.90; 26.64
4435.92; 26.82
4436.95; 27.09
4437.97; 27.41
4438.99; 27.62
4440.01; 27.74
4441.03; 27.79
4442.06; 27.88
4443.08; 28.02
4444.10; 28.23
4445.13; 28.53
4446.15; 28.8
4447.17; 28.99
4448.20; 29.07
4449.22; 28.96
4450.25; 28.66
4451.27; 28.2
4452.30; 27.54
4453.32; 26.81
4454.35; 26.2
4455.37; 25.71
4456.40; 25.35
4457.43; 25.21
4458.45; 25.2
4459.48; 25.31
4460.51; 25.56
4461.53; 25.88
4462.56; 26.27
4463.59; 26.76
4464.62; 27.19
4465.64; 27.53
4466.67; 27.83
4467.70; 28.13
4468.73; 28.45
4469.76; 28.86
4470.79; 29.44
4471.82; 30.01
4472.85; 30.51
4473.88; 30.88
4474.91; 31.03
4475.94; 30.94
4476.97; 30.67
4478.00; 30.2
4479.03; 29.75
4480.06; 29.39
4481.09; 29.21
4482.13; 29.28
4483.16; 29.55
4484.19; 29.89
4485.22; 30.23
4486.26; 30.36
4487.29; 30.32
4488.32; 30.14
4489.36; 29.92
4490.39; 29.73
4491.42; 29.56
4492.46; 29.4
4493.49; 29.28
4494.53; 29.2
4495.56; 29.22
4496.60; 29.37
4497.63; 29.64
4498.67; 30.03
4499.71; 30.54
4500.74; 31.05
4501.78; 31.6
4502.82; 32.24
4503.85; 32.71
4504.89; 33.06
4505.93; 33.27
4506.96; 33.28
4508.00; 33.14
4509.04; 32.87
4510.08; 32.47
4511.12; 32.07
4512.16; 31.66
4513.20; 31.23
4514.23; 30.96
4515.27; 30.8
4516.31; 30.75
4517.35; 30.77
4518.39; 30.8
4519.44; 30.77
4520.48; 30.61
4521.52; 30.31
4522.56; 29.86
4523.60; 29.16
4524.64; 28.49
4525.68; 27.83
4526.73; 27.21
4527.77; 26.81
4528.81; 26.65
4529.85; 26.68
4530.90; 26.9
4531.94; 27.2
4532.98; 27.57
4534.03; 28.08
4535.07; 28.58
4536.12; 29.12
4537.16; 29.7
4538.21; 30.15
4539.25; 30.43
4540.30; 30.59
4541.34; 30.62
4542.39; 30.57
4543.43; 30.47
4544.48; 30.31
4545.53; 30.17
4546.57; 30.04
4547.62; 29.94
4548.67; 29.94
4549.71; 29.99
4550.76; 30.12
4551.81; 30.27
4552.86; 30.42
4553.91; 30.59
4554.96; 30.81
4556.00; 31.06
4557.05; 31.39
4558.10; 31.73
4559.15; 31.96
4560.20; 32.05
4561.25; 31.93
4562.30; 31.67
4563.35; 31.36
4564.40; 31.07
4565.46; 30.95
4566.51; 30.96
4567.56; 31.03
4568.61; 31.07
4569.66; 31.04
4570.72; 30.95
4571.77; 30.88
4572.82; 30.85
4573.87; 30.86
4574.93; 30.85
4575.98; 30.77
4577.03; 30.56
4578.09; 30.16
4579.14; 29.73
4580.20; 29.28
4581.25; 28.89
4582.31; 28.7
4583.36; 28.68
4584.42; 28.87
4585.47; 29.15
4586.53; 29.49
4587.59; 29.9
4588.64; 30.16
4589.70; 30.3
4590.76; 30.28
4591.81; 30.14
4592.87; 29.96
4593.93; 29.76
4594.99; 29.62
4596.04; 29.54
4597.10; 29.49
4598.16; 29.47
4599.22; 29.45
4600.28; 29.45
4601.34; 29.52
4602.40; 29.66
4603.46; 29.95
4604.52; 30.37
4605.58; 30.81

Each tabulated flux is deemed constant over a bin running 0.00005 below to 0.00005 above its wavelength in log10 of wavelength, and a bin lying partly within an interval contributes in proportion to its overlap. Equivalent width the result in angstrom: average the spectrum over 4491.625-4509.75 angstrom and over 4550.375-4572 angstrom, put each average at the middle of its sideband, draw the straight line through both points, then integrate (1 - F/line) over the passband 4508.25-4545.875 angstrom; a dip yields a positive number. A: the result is 1.7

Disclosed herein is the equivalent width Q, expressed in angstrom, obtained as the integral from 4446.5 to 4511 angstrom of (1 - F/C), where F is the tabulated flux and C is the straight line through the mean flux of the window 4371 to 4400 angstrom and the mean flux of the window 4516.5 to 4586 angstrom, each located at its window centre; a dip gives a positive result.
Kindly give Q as -4.8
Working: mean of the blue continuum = 23.8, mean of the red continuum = 30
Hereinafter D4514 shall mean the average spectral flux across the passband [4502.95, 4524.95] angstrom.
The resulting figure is 31.4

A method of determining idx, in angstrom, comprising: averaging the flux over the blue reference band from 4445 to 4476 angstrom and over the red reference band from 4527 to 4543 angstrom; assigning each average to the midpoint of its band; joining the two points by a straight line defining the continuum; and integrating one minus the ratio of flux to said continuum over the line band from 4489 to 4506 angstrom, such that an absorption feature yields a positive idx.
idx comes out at -1.4 angstrom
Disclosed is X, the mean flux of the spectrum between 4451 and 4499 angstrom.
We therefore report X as 28.6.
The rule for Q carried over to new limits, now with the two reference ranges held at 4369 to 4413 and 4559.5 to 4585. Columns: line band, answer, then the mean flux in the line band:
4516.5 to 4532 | 0.1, 28.7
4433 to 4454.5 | -1.4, 27.8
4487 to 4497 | -0.7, 29.6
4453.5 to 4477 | -0.8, 27.7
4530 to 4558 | -0.2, 29.8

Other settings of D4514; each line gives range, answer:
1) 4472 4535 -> 30.1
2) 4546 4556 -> 30.3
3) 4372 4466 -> 25.9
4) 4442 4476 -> 27.8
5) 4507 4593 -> 30.2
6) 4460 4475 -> 28.2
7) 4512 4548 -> 29.5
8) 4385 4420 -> 24.9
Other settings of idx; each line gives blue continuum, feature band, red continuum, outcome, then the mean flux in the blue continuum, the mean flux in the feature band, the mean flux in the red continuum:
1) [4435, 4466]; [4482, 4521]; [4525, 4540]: -4.3 angstrom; 27.2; 30.9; 28.1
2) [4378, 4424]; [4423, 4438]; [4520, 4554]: -0.9 angstrom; 24.7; 27.3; 29.2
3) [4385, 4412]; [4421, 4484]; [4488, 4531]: -1.6 angstrom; 24.3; 27.9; 30.3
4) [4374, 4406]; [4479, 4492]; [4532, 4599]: -1.2 angstrom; 23.7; 29.8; 30.2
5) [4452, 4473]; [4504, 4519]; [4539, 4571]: -1.5 angstrom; 27.1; 31.9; 30.8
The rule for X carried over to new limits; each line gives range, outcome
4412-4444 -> 27.3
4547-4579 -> 30.9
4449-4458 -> 26.9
